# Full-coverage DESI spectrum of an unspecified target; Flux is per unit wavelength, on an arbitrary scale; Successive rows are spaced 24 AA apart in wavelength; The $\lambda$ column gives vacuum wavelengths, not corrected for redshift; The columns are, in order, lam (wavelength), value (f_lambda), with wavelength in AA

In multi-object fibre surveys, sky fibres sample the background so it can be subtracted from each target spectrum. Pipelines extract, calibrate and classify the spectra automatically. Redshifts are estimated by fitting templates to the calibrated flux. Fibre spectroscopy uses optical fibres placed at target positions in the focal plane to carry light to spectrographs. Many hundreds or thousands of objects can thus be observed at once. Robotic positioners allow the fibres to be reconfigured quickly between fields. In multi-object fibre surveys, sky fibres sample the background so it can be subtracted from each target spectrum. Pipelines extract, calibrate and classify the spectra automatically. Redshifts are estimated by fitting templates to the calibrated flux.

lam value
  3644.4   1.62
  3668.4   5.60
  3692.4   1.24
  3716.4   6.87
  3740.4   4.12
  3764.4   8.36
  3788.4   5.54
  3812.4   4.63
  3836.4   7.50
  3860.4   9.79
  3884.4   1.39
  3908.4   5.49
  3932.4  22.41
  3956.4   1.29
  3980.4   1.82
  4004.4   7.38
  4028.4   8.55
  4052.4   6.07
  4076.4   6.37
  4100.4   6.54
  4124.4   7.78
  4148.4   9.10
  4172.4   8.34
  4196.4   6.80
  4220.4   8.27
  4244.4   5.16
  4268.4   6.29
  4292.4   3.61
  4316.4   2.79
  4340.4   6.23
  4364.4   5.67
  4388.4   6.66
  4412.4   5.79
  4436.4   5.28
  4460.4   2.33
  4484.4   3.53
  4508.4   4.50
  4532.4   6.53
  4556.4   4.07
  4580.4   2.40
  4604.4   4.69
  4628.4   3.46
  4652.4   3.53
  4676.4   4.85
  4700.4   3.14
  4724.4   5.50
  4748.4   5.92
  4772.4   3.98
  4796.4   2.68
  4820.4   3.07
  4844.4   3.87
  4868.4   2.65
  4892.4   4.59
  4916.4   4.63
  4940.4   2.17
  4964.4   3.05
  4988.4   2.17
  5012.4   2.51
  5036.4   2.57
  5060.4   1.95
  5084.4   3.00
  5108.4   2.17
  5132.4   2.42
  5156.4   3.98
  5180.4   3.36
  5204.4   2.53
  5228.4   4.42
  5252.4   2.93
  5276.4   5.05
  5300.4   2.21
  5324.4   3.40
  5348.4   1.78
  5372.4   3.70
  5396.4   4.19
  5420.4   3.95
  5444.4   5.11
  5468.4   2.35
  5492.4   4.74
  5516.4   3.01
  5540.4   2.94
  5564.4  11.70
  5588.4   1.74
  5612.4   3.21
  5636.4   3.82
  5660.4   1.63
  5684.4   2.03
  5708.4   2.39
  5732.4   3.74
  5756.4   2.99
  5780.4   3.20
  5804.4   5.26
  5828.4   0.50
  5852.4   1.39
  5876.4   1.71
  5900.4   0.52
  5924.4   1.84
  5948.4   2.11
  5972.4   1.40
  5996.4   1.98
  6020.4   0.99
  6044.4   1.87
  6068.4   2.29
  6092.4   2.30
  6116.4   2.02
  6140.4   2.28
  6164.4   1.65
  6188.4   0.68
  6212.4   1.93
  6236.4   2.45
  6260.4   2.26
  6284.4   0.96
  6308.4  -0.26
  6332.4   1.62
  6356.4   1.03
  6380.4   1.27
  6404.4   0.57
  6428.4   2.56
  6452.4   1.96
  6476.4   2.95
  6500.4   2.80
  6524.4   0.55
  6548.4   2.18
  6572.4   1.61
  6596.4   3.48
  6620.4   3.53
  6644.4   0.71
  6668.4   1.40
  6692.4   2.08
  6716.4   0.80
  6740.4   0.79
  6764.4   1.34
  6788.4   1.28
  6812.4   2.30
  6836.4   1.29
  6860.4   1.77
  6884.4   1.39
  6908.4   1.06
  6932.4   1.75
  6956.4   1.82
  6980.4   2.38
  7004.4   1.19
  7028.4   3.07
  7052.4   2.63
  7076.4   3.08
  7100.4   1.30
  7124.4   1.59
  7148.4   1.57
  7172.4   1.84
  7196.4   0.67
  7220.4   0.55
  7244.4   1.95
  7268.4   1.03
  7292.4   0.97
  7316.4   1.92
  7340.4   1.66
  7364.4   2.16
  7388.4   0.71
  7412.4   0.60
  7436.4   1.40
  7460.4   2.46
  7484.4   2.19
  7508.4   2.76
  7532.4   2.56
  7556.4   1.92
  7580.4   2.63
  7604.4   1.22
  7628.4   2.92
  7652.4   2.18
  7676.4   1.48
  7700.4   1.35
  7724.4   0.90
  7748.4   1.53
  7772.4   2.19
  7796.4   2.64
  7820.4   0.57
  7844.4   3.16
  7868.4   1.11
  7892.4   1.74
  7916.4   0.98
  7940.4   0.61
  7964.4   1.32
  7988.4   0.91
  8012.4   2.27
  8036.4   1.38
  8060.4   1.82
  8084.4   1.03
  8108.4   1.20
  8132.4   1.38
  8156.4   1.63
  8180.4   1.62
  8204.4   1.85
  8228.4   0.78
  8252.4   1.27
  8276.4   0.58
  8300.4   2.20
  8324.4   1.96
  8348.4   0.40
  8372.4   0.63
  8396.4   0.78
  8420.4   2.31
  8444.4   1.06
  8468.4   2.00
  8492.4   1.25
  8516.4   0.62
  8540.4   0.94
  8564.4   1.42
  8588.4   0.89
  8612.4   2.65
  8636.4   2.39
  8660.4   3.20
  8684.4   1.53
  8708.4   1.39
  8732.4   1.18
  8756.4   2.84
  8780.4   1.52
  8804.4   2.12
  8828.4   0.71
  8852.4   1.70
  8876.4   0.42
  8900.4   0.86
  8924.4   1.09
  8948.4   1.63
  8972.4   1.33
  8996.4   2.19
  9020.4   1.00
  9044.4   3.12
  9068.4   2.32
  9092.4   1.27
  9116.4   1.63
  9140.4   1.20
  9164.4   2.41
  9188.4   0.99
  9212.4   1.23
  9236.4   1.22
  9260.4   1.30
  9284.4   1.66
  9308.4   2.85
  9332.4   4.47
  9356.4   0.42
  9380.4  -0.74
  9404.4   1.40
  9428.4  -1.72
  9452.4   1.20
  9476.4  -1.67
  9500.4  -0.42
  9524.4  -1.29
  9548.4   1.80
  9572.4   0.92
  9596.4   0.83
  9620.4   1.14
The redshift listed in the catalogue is 0.00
